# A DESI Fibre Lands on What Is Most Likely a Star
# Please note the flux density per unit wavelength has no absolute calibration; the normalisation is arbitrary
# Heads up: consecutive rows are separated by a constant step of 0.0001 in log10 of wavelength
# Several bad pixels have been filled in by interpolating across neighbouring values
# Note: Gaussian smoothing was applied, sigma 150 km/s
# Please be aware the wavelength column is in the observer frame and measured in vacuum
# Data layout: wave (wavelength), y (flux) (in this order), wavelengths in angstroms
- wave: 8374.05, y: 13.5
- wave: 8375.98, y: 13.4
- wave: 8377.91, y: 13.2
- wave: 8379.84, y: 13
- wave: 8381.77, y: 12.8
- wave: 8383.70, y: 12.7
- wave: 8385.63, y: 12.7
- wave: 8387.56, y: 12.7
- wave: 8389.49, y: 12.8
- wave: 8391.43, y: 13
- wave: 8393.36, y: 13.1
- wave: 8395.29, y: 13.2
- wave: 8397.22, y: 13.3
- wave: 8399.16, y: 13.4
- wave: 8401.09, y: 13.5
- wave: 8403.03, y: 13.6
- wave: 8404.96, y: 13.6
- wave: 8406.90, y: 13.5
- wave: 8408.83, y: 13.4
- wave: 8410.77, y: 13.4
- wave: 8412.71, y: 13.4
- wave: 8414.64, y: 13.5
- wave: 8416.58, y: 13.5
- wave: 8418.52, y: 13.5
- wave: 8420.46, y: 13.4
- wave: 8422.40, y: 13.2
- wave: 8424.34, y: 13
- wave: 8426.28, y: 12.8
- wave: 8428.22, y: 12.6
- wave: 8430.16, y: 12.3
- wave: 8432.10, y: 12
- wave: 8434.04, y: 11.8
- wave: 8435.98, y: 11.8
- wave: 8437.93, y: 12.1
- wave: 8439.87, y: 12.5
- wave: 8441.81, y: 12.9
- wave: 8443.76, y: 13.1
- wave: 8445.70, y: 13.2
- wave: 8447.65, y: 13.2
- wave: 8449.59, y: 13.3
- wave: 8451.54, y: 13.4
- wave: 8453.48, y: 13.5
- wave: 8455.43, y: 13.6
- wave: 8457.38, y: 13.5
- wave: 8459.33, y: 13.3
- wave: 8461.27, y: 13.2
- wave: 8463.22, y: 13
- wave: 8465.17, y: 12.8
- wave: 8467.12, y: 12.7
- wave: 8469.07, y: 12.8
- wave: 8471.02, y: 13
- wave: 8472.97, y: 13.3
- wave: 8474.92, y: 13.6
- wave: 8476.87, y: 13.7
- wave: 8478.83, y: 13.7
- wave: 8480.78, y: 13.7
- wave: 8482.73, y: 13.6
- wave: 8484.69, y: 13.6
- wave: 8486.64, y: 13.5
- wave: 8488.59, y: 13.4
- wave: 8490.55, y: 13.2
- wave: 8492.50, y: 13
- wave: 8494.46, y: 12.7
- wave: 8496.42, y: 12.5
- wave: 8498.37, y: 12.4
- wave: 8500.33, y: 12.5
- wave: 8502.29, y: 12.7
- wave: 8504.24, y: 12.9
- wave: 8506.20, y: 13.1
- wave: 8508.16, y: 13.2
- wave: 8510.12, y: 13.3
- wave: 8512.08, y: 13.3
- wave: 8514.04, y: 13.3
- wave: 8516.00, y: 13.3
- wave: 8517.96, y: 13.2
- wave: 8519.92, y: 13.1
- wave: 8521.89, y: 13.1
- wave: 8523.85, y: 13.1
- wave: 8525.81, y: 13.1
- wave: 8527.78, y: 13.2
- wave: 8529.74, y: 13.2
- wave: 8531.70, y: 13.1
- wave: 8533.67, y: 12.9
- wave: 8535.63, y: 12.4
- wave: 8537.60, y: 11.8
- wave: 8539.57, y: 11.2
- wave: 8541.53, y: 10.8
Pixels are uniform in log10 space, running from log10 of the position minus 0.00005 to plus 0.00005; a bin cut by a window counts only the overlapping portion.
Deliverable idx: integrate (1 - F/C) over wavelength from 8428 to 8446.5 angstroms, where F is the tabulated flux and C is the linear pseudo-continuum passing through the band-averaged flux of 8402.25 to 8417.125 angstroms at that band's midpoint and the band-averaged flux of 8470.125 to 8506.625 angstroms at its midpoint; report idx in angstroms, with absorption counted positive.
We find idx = 1.3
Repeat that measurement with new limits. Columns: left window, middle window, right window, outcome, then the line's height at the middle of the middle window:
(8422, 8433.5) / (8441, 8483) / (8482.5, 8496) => -1.1 angstroms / 12.9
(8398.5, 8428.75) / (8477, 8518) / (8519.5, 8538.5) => -0.4 angstroms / 13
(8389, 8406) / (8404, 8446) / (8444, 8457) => 1.3 angstroms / 13.3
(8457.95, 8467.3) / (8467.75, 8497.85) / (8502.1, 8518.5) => -0.4 angstroms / 13.1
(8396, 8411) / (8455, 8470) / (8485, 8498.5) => 0.1 angstroms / 13.2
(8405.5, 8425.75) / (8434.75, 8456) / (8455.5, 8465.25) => 0.5 angstroms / 13.3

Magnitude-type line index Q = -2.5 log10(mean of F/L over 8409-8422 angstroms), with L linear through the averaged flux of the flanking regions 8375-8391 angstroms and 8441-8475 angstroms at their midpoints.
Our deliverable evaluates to -0.033 mag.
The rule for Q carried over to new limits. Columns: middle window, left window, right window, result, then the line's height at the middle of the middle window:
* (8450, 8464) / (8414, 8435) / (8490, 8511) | -0.04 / 12.9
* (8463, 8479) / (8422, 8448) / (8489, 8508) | -0.04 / 12.7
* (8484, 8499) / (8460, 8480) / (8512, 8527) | 0.01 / 13.2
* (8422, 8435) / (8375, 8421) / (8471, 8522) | 0.06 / 13.2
